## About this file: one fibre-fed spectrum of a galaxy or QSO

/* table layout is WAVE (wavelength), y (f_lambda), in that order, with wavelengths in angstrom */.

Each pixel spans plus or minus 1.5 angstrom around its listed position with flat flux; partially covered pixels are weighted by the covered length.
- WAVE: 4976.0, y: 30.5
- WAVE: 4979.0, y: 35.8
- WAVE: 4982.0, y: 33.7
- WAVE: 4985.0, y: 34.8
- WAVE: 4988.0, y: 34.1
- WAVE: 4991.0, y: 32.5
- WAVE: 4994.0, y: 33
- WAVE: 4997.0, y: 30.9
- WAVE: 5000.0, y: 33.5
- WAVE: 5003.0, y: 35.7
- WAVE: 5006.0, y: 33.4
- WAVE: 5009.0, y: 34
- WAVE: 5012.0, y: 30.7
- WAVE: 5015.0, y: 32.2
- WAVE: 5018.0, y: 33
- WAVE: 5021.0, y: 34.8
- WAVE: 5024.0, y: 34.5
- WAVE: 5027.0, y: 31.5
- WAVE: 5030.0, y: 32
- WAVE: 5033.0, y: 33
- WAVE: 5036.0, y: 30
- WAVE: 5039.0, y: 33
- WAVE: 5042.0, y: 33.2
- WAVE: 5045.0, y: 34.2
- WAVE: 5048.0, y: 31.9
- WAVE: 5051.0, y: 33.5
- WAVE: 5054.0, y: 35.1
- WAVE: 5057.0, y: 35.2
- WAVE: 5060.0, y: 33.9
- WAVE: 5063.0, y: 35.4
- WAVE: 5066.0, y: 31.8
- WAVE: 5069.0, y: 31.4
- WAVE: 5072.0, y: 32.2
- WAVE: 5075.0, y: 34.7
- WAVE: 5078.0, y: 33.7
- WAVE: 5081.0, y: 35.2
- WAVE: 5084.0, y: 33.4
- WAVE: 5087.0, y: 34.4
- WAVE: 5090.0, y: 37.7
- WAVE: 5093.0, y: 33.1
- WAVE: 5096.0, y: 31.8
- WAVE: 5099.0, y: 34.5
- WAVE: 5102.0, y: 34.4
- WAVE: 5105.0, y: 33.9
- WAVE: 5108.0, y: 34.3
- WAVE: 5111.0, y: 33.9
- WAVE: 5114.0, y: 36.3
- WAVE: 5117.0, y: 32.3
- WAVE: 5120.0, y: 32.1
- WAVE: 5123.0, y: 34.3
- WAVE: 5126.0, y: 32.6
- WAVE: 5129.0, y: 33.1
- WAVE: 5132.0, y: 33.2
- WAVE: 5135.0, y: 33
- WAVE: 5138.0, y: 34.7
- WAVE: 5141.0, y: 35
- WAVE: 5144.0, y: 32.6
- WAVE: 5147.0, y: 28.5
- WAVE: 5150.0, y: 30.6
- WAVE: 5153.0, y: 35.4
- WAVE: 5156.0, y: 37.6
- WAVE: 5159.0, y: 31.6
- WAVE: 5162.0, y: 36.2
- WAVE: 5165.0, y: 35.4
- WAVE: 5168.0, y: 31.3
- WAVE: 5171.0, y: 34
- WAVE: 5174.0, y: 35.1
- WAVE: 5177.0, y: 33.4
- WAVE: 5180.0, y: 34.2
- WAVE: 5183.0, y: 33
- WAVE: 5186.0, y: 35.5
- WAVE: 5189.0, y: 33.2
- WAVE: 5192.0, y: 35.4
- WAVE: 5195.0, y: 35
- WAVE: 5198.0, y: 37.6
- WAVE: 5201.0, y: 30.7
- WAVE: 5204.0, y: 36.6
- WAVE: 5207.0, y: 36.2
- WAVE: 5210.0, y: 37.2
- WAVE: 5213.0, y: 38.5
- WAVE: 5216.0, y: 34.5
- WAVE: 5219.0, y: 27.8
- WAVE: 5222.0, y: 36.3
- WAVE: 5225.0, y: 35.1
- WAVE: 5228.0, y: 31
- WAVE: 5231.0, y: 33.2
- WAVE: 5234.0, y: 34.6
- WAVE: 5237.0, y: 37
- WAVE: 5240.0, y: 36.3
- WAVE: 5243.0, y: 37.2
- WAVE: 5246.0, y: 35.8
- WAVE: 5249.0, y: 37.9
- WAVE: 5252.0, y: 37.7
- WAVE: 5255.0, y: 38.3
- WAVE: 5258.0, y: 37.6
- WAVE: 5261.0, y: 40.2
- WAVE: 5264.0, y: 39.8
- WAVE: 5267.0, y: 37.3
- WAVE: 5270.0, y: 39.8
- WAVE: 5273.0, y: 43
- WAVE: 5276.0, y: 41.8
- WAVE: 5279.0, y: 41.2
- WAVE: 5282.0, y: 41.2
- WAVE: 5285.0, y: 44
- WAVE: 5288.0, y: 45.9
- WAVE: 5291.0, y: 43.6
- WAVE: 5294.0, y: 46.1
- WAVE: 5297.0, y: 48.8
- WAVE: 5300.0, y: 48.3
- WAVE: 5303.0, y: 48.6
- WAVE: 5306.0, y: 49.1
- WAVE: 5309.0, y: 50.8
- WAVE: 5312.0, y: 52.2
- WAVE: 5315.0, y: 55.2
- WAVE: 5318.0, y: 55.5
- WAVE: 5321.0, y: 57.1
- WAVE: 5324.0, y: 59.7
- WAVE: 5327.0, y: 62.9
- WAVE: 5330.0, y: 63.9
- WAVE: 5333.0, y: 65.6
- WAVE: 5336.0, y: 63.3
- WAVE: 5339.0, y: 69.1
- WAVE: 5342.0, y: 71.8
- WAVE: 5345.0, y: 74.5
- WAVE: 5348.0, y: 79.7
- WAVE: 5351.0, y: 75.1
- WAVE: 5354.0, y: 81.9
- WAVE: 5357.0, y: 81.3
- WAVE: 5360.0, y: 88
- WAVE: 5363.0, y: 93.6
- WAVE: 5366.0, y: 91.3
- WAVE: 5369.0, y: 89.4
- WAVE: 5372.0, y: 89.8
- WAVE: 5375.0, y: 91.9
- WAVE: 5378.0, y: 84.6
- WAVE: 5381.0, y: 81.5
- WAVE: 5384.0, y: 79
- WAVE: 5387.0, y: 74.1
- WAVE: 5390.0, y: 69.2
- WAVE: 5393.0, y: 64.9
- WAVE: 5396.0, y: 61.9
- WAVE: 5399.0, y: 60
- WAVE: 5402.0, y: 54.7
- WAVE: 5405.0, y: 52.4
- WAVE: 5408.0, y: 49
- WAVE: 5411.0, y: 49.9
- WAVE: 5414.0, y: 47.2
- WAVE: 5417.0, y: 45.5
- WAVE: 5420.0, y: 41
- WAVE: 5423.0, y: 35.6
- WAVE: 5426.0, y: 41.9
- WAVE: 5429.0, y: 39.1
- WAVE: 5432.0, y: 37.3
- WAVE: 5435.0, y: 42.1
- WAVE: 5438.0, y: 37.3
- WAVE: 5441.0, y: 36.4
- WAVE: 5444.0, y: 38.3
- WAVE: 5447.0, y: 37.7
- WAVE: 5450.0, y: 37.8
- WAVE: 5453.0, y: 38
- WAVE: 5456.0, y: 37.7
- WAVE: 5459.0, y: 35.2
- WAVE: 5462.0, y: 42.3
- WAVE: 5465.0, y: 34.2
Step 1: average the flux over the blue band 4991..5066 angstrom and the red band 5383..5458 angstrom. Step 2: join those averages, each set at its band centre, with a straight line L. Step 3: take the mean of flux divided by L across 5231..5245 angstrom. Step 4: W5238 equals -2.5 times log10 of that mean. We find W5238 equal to 0.15 mag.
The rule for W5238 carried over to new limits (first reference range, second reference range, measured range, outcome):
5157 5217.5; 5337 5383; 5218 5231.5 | 0.35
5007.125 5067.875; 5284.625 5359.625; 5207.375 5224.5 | 0.39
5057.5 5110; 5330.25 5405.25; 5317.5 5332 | 0.15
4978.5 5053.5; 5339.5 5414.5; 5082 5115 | 0.23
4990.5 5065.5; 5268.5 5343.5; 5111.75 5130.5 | 0.18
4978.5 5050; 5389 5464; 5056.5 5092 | 0.03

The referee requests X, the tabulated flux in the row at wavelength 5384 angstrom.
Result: 79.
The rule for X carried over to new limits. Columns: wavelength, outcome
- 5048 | 31.9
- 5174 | 35.1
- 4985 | 34.8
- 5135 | 33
